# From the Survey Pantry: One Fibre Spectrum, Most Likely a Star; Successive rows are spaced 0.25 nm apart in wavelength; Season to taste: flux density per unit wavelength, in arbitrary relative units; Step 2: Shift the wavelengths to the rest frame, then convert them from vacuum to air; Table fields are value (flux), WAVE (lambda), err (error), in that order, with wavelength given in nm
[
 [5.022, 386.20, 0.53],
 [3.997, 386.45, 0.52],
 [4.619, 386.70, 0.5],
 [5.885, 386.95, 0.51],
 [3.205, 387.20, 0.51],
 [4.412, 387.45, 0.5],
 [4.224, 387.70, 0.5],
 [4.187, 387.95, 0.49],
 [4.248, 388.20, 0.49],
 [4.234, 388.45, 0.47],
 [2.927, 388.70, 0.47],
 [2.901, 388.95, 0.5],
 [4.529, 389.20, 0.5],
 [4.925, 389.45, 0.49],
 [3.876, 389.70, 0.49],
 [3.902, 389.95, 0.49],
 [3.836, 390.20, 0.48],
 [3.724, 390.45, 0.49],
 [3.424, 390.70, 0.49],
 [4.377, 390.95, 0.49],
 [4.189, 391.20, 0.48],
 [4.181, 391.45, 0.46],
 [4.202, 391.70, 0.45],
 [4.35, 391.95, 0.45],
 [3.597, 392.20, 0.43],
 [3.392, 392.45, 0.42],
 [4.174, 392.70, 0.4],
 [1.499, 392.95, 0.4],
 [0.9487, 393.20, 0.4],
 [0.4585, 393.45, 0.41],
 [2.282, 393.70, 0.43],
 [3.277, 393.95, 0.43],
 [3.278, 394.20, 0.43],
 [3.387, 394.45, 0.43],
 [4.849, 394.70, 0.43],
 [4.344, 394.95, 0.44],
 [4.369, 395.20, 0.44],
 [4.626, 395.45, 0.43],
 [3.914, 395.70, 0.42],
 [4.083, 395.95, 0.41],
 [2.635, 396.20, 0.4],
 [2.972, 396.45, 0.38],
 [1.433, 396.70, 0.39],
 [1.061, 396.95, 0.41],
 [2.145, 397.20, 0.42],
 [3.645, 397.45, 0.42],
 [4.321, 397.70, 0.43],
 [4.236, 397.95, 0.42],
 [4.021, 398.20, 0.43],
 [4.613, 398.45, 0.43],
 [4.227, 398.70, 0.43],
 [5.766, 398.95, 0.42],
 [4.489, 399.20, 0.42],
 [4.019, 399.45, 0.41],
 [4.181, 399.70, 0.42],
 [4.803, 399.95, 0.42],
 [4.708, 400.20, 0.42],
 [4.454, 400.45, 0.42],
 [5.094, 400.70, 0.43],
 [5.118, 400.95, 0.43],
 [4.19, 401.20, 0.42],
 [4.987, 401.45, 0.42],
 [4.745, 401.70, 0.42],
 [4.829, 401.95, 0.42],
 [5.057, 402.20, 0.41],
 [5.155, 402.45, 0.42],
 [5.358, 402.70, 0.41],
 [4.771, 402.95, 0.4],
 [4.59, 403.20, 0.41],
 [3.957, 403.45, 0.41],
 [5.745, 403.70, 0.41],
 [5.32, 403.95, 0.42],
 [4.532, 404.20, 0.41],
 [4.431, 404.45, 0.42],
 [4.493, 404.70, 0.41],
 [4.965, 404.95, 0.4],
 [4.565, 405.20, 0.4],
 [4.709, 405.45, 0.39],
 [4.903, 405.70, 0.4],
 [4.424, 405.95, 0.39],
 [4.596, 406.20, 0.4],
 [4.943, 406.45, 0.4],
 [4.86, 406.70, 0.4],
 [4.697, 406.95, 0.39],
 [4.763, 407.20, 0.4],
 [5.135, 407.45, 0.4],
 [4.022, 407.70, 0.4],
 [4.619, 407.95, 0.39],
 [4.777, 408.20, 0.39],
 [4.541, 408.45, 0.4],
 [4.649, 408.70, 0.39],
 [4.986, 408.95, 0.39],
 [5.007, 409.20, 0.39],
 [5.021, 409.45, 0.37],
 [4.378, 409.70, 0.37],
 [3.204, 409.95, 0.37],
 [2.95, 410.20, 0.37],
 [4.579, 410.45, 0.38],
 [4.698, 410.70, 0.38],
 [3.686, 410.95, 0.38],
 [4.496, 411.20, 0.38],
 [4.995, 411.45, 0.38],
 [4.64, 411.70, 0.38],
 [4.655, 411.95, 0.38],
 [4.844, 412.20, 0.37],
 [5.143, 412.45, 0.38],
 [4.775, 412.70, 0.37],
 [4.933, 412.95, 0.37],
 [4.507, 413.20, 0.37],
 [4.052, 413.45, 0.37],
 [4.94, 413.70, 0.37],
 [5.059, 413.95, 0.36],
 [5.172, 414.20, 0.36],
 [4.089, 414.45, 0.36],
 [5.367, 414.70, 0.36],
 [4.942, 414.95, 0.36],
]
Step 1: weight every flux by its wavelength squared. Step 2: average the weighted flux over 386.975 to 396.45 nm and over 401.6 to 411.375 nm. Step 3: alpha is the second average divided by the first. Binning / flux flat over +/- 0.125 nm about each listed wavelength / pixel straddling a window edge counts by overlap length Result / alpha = 1.37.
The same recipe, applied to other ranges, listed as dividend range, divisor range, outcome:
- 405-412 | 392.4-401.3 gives 1.32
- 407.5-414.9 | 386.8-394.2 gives 1.40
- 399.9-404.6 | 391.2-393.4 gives 1.57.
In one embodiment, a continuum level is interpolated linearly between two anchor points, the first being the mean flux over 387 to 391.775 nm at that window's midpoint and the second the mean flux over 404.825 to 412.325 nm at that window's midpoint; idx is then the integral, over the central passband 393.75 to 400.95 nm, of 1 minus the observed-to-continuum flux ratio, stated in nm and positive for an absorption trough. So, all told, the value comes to 0.59 nm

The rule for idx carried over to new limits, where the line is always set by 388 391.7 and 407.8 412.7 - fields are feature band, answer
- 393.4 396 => 0.31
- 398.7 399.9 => -0.10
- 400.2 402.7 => -0.34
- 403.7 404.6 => -0.11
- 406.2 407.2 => -0.08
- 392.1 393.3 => 0.39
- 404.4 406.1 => -0.10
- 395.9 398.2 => 0.66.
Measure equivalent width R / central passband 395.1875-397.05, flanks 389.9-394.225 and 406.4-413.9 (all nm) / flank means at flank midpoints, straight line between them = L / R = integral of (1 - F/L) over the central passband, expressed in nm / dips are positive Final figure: 0.24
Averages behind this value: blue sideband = 3.27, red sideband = 4.58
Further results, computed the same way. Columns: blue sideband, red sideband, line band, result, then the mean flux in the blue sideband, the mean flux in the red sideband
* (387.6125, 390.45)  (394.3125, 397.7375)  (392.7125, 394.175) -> 0.652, 3.97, 3.39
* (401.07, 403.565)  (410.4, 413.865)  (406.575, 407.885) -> 0.004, 4.77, 4.64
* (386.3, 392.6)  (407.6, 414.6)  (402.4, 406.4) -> -0.343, 4.06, 4.56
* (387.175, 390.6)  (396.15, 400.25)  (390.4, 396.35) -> 0.568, 3.96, 3.72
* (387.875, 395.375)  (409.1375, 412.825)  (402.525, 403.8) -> -0.237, 3.6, 4.46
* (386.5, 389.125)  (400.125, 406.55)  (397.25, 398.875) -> 0.151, 4.09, 4.79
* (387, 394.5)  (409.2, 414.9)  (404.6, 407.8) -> -0.308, 3.56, 4.57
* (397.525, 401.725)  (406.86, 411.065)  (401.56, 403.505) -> -0.131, 4.57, 4.45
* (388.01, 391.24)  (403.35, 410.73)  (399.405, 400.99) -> -0.103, 3.93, 4.62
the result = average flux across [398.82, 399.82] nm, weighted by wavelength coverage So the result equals 4.61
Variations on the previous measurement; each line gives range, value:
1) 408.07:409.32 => 4.79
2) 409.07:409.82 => 4.81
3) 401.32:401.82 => 4.86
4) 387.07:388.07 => 4.02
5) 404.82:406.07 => 4.71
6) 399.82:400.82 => 4.76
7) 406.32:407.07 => 4.83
